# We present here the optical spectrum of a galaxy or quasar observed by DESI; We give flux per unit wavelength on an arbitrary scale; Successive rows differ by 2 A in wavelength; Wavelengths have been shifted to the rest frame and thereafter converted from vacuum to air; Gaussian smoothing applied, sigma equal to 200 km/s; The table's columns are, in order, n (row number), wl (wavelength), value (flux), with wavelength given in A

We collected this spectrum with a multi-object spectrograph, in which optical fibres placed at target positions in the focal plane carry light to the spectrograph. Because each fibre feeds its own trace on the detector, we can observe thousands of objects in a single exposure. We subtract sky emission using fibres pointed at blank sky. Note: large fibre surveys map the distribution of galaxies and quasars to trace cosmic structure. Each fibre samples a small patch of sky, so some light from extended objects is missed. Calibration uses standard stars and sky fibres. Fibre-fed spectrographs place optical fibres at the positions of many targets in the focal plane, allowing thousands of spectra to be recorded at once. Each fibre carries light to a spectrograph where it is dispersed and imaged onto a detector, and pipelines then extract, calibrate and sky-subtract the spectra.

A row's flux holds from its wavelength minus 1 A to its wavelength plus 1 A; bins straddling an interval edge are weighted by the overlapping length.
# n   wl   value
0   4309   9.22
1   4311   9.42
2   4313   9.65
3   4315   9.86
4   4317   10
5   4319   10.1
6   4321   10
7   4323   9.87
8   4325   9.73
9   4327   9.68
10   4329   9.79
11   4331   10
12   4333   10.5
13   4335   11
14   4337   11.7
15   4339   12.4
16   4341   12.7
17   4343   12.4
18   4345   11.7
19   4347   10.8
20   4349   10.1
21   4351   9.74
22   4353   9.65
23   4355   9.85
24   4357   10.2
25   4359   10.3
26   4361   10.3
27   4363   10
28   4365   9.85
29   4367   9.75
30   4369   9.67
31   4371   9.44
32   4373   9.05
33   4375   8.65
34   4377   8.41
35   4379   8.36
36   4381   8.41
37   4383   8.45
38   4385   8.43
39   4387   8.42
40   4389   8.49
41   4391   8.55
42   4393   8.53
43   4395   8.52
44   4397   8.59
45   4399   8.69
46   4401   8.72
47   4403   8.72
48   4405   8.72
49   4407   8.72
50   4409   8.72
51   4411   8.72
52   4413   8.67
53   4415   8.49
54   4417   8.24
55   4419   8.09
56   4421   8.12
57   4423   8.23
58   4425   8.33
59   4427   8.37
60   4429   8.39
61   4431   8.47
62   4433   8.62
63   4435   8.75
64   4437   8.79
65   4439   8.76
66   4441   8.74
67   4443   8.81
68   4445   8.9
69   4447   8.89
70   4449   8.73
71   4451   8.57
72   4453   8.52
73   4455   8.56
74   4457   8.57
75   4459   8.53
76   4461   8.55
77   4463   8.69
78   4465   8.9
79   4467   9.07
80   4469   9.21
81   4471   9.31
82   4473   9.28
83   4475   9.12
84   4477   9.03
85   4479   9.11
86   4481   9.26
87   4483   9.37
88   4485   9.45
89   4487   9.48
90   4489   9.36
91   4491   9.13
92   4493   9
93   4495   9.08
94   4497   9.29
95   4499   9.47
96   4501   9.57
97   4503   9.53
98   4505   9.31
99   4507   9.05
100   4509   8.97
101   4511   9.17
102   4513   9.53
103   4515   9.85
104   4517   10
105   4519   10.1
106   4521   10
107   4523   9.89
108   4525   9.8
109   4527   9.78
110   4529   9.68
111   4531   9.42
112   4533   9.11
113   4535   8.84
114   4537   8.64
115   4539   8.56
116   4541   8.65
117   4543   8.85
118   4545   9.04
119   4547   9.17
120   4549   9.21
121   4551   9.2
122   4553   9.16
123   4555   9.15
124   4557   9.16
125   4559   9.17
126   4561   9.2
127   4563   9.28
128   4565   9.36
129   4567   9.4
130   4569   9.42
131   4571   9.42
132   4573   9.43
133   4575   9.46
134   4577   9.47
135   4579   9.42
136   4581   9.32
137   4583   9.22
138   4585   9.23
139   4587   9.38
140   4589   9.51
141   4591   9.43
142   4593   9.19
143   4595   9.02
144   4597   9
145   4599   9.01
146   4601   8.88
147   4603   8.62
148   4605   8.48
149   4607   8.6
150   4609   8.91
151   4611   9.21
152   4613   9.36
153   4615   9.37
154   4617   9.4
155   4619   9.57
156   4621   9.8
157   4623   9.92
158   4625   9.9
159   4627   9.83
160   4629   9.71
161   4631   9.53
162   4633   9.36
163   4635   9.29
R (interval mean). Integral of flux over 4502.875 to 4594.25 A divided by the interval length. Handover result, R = 9.33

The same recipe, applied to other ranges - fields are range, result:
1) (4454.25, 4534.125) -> 9.29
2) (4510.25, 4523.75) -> 9.8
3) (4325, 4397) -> 9.8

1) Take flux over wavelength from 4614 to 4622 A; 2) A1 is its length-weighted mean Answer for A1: 9.54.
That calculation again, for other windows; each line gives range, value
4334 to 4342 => 11.9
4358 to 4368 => 10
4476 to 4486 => 9.24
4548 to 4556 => 9.18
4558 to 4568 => 9.28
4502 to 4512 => 9.21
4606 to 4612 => 8.91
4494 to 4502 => 9.35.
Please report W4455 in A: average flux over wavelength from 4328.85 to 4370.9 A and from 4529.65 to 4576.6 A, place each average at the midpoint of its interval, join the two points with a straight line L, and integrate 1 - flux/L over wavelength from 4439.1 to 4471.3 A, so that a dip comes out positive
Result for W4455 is 3.5 A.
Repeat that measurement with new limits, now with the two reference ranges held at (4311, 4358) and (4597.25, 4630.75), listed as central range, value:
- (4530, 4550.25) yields 1.4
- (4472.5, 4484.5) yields 0.8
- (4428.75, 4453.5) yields 3.3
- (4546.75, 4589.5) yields 0.8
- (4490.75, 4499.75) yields 0.5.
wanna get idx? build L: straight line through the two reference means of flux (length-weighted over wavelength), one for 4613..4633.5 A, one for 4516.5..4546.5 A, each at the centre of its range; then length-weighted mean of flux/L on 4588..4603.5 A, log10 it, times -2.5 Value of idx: 0.05 mag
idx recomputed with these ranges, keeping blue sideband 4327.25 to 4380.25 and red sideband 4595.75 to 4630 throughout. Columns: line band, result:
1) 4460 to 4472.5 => 0.10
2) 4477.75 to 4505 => 0.05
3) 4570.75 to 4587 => 0.00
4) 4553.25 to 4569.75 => 0.02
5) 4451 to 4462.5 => 0.15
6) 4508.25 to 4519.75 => 0.00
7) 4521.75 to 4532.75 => -0.01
